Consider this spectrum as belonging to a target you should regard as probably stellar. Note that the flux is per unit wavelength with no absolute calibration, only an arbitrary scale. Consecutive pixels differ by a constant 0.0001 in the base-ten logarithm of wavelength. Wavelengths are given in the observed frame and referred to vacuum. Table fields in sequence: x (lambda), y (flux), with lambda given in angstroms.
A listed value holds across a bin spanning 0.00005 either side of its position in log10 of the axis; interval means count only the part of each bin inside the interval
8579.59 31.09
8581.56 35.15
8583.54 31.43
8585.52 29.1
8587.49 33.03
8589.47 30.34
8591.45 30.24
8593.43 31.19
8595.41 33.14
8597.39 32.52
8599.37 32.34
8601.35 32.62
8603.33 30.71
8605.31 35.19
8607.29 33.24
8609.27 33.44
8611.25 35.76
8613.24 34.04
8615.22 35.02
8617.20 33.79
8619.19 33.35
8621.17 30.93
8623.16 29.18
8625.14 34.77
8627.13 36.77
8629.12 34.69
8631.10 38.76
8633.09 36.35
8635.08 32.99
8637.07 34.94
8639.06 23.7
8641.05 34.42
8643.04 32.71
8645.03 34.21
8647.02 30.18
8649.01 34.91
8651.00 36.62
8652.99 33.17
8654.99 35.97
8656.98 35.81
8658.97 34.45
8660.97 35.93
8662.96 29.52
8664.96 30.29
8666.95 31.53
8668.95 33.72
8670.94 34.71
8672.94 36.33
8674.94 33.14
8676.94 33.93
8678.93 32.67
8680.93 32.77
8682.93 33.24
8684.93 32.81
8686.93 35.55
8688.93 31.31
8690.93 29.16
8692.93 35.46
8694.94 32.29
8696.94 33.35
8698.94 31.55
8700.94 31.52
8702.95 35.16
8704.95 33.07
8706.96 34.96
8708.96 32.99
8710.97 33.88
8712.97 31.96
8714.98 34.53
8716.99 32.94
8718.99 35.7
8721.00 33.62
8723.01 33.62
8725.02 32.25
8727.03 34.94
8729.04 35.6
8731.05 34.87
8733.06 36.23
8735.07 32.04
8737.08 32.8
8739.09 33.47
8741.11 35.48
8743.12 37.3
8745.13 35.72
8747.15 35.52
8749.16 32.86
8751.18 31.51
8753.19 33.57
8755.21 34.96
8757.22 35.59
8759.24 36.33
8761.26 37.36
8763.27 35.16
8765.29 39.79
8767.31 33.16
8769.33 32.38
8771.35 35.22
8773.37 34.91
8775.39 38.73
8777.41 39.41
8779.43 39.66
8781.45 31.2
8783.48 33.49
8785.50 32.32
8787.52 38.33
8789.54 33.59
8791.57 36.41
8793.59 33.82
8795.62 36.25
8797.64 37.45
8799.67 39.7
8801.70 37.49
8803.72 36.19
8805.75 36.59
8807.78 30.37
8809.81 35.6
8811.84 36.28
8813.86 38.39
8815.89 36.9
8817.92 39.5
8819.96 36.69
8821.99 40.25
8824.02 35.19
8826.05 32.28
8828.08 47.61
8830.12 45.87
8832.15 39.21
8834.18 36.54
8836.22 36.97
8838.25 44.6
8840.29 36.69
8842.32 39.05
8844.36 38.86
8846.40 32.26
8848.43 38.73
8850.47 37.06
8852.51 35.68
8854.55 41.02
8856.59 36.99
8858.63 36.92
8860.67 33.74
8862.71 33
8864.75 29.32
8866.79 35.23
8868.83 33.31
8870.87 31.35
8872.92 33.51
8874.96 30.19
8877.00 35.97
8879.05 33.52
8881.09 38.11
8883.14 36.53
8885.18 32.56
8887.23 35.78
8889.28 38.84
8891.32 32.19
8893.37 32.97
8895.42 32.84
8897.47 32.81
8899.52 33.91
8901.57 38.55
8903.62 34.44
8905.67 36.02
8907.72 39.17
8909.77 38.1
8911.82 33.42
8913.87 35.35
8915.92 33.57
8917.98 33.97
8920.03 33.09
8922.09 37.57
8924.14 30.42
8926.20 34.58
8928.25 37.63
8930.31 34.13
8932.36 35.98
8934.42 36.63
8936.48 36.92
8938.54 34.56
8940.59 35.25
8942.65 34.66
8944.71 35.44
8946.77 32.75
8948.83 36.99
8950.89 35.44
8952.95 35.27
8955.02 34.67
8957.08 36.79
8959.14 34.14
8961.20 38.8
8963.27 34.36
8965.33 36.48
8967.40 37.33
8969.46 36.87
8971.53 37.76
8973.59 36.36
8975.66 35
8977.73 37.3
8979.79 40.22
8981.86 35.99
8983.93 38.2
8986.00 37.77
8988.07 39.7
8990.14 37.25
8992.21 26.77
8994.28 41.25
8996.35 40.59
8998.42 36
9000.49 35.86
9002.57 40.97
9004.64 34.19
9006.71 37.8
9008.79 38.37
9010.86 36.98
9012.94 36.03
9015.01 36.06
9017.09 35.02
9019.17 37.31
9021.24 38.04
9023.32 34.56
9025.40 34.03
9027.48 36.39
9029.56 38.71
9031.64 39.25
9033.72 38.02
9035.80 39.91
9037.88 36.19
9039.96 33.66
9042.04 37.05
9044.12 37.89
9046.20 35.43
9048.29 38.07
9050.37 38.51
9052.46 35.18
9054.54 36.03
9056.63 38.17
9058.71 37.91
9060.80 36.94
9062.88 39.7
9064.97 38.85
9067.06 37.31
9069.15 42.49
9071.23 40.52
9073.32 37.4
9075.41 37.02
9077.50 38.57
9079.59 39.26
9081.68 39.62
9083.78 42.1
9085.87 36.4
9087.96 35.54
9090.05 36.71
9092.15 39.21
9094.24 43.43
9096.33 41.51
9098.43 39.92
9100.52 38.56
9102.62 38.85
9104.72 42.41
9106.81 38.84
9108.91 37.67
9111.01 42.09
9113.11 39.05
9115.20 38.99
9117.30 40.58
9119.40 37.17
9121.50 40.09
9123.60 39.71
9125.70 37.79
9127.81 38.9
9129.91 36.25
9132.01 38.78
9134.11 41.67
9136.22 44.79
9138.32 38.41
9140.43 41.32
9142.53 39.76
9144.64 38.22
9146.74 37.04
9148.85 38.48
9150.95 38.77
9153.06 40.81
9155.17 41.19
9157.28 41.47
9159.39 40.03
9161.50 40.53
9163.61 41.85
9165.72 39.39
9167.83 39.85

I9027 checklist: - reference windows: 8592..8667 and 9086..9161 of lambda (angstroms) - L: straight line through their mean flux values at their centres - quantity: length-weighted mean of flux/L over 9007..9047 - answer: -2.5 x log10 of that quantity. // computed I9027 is 0.04 mag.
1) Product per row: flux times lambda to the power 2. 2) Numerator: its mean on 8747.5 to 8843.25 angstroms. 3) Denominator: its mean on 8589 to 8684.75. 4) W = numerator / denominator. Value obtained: 1.1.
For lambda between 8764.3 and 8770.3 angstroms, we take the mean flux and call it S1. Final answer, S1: 35.1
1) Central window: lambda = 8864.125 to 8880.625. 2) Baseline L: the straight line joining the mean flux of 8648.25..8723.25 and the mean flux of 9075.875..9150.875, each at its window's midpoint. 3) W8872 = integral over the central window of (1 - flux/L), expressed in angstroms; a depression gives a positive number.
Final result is 1.37 angstroms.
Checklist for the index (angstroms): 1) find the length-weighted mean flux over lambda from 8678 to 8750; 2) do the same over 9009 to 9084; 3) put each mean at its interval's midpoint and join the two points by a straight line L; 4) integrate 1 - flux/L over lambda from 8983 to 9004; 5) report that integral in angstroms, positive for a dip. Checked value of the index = -0.2 angstroms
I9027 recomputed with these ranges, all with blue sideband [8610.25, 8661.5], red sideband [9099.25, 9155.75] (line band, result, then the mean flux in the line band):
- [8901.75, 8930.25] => 0.06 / 35.2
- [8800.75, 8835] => -0.05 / 37.7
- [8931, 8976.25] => 0.05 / 35.8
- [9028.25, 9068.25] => 0.03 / 37.5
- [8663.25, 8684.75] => 0.04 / 33.1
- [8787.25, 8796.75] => 0.01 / 35.5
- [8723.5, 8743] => 0.02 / 34.3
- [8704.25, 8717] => 0.04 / 33.5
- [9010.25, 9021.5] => 0.05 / 36.5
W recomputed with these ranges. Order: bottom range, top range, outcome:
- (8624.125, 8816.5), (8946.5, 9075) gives 1.15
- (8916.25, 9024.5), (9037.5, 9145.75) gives 1.10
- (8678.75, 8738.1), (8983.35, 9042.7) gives 1.18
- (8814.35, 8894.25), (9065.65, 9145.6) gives 1.14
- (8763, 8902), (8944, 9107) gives 1.08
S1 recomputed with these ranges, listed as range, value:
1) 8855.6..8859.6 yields 37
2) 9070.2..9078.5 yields 38.4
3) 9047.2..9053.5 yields 37.2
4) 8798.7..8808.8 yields 36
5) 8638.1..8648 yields 31.1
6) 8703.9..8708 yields 34.1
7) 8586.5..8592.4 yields 31.2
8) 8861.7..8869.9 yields 32.7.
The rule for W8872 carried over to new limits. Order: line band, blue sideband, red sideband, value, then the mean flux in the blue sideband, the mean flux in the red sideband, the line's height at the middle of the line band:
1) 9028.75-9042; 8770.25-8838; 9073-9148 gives 0.40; 37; 39.3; 38.7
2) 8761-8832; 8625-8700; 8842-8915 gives -4.42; 33.5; 35.2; 34.5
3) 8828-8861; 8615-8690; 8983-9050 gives -2.97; 33.5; 37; 35.4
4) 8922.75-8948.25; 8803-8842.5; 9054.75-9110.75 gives 2.31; 38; 39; 38.5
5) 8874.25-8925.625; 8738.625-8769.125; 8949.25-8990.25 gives 2.02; 35.1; 36.8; 36.2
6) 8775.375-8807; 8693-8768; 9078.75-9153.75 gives -0.98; 34.3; 39.4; 35.1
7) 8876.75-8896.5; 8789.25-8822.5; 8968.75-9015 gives 1.03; 36.6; 37.1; 36.8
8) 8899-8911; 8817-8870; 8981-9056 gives 0.15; 37.4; 36.9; 37.2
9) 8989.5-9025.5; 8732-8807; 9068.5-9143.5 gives 1.63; 35.4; 39.5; 38.3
